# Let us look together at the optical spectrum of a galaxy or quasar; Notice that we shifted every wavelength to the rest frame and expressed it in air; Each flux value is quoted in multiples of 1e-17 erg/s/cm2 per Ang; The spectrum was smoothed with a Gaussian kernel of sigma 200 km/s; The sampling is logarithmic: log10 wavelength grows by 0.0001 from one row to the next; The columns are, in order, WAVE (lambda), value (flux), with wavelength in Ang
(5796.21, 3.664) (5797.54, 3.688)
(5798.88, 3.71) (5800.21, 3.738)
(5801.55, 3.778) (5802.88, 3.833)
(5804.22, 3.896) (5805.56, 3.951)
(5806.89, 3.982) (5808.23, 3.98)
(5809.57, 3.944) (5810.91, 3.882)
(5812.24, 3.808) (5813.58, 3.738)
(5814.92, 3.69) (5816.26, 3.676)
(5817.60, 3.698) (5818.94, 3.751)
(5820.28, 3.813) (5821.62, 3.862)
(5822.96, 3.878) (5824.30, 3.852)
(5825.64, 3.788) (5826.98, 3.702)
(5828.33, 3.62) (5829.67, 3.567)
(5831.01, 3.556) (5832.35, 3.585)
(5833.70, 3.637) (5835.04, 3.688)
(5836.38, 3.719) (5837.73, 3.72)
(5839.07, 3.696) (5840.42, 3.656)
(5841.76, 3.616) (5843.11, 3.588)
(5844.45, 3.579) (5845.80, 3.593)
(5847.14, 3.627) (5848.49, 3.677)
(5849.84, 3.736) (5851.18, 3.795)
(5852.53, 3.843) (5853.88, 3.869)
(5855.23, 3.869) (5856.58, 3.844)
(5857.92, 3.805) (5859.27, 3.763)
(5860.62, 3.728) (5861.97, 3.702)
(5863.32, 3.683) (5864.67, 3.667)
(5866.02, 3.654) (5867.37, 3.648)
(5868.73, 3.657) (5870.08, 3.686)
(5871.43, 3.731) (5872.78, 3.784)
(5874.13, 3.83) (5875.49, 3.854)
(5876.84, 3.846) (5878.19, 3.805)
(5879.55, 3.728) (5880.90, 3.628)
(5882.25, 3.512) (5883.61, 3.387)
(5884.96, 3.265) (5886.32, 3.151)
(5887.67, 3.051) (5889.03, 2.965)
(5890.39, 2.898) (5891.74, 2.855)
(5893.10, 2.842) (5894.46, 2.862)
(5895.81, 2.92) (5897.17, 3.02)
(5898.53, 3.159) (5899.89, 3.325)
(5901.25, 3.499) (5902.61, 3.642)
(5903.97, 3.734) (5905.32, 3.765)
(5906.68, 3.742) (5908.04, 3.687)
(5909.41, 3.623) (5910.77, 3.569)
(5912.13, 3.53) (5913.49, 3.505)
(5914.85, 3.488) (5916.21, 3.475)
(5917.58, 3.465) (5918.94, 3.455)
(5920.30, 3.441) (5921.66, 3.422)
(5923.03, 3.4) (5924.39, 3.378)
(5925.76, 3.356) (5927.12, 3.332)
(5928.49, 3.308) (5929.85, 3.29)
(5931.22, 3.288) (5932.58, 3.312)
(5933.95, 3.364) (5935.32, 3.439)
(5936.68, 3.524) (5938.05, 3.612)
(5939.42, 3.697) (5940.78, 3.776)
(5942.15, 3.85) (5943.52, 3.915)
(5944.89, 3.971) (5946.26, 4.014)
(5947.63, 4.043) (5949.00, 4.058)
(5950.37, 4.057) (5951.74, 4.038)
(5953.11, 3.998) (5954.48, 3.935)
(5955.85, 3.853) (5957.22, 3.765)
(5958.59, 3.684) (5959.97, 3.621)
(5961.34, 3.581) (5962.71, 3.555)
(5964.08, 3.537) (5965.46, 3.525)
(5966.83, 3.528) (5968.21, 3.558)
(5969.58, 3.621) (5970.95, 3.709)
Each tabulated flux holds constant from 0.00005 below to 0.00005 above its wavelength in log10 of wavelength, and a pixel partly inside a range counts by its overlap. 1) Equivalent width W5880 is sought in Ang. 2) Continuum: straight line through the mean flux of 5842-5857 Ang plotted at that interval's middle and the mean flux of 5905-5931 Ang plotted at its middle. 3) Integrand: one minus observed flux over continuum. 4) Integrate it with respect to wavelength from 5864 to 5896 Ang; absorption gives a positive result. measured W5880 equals 1.62 Ang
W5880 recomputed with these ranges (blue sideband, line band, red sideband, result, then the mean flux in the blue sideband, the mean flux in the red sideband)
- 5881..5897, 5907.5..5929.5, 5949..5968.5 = -0.7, 3.08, 3.75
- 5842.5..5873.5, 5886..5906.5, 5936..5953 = 3.2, 3.72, 3.88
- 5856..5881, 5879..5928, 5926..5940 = 2.7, 3.74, 3.41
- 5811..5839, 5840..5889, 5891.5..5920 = -1.2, 3.72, 3.4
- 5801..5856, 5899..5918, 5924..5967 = 0.6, 3.75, 3.67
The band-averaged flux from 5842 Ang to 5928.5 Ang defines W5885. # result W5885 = 3.52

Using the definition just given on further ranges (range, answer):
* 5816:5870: 3.71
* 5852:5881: 3.76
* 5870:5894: 3.42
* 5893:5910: 3.39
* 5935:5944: 3.69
